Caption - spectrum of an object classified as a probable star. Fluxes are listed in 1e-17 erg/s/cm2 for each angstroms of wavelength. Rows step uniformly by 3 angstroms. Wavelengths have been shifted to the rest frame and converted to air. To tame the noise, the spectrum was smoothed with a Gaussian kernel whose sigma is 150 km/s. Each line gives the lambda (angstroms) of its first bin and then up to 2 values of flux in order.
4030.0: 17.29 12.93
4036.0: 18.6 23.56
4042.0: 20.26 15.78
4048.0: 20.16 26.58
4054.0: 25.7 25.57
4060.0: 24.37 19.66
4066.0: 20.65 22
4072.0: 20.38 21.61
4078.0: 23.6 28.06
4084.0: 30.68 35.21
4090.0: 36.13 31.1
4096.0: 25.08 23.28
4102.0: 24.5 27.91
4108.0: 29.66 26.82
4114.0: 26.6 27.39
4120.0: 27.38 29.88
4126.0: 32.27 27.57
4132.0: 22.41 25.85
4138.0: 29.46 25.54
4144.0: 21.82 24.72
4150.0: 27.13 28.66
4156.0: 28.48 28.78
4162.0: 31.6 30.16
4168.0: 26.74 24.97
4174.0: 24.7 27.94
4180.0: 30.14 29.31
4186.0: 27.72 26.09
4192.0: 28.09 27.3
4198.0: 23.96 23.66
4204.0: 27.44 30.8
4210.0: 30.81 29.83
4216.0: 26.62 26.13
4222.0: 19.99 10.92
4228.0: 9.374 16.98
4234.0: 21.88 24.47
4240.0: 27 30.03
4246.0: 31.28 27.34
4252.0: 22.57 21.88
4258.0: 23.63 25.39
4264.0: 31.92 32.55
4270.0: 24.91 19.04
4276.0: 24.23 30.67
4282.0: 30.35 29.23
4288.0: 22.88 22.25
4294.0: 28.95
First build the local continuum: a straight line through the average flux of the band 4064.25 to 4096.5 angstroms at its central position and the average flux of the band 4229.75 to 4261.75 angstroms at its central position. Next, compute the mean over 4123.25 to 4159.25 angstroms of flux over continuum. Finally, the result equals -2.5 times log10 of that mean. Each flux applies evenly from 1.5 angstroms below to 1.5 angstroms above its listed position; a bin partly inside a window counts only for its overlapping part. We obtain -0.04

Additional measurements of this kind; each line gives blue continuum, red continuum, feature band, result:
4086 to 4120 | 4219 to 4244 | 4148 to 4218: -0.20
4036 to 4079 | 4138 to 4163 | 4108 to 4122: -0.09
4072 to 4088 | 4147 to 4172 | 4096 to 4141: 0.02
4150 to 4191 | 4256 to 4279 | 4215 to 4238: 0.36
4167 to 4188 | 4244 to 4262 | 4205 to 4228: 0.10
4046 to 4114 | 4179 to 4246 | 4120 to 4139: -0.09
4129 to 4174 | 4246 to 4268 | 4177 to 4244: 0.07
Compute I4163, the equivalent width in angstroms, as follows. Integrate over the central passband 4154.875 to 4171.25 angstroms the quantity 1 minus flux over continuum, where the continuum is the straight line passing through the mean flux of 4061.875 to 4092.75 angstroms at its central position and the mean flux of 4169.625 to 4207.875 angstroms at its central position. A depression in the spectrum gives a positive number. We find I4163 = -1.2 angstroms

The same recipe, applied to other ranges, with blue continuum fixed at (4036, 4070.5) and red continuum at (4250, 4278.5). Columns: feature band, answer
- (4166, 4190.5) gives -3.3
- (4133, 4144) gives -1.3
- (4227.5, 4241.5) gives 2.4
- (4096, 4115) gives -2.9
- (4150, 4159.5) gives -1.9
